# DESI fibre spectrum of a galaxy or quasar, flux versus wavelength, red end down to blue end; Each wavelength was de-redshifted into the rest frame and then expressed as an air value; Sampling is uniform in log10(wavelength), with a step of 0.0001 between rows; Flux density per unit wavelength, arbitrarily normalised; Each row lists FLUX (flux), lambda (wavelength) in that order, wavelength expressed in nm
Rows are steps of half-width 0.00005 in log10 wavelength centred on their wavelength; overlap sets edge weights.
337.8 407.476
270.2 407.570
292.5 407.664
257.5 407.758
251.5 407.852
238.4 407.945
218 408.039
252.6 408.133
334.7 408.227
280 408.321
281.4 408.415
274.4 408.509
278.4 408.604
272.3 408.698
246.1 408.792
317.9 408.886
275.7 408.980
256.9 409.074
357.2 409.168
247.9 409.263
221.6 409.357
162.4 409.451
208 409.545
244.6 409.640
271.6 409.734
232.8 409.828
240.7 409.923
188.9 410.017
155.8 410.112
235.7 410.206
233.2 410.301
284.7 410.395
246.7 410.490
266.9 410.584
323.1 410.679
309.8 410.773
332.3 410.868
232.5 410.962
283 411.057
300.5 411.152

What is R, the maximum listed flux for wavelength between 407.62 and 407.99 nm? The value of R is 292.5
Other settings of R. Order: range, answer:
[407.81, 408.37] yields 334.7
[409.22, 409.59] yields 247.9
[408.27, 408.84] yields 281.4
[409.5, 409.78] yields 271.6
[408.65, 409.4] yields 357.2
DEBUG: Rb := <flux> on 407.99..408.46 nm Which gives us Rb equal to 273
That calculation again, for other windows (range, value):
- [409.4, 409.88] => 224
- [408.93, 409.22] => 296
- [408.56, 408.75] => 275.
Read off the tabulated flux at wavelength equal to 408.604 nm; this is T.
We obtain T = 278.4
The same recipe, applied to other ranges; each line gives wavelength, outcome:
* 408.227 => 334.7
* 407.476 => 337.8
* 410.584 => 266.9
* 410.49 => 246.7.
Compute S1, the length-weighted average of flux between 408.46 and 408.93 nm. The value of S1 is 277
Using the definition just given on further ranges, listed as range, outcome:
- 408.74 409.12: 275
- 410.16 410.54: 250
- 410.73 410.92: 319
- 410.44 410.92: 295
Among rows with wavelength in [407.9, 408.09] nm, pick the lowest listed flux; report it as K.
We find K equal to 218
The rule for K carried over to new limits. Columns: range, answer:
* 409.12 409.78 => 162.4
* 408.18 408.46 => 280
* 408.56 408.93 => 246.1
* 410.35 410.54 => 246.7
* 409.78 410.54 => 155.8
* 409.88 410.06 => 188.9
